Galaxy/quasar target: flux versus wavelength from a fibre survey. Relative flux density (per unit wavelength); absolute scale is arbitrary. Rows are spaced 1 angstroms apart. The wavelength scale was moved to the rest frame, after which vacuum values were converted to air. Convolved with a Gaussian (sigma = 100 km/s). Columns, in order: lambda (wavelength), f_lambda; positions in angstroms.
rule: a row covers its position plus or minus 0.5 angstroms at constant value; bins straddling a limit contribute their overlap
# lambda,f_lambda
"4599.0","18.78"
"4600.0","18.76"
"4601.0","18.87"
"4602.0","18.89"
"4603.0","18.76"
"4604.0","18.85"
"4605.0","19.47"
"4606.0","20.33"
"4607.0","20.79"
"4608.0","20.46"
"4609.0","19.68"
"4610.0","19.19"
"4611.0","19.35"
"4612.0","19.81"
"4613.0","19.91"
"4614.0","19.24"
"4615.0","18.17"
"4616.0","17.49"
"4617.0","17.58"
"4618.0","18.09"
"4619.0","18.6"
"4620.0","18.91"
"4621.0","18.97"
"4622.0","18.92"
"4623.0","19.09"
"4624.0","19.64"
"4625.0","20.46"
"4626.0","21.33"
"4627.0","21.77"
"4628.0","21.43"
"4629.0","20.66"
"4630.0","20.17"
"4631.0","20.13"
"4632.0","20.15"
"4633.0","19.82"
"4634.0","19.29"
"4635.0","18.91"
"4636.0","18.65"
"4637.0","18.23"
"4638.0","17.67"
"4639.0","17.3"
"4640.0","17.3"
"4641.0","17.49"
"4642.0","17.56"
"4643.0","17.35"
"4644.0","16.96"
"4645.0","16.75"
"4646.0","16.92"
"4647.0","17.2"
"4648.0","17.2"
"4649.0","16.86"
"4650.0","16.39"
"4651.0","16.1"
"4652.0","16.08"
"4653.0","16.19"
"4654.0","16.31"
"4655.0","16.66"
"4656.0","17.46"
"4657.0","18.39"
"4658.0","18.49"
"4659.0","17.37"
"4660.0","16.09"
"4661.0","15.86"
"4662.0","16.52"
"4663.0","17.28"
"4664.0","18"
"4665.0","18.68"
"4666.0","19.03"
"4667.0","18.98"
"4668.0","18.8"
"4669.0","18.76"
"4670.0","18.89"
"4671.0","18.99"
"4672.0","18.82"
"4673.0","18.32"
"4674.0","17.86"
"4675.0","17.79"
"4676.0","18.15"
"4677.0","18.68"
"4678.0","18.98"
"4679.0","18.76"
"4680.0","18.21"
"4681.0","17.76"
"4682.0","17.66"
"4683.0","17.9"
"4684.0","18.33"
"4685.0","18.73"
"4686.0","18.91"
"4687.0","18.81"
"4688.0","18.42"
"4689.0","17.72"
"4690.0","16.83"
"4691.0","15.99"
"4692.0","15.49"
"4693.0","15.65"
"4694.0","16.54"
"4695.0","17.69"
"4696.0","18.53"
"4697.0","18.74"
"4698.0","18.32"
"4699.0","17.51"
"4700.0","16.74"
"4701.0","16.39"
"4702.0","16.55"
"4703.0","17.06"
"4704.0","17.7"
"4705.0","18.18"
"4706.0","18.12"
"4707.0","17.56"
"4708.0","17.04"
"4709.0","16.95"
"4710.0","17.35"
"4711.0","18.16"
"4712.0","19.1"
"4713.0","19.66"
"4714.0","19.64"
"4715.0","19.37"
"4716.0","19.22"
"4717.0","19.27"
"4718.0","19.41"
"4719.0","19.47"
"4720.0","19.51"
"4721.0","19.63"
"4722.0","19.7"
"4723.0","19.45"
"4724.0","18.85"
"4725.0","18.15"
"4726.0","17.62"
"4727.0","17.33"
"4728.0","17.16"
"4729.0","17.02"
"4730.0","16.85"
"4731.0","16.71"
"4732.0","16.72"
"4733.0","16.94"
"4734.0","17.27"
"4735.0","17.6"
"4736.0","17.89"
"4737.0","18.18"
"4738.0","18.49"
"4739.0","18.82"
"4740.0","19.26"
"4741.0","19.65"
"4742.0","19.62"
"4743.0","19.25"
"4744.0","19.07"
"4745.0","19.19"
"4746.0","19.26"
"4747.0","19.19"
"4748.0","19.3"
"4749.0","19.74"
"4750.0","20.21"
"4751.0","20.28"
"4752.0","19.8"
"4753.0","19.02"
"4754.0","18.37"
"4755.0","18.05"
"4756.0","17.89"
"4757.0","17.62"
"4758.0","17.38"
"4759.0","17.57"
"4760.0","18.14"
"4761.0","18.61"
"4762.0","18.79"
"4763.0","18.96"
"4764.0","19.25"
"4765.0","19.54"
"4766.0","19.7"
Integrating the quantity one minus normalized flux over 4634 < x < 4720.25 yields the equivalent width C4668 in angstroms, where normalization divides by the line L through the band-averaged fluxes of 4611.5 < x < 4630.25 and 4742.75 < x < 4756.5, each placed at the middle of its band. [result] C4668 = 6.87 angstroms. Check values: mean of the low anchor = 19.5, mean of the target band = 17.8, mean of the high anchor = 19.2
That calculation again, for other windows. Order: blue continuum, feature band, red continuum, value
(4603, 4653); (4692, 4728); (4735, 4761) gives 1.3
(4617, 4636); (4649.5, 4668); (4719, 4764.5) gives 2.0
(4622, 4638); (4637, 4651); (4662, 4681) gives 1.6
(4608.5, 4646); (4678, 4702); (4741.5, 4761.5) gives 1.6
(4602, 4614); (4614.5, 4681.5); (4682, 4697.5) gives 1.5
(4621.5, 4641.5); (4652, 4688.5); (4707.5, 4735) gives 1.8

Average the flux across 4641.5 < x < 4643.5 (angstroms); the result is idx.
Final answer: 17.5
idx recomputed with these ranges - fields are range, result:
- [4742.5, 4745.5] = 19.2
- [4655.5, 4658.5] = 18.1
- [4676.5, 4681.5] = 18.5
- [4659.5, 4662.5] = 16.2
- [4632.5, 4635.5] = 19.3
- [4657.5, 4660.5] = 17.3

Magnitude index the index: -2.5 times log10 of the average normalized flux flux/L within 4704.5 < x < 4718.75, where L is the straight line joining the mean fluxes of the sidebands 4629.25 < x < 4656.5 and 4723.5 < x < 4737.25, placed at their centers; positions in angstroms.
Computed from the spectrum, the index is -0.062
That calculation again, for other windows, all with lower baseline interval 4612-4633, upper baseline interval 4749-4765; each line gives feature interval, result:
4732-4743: 0.03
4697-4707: 0.09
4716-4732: 0.03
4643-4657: 0.16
